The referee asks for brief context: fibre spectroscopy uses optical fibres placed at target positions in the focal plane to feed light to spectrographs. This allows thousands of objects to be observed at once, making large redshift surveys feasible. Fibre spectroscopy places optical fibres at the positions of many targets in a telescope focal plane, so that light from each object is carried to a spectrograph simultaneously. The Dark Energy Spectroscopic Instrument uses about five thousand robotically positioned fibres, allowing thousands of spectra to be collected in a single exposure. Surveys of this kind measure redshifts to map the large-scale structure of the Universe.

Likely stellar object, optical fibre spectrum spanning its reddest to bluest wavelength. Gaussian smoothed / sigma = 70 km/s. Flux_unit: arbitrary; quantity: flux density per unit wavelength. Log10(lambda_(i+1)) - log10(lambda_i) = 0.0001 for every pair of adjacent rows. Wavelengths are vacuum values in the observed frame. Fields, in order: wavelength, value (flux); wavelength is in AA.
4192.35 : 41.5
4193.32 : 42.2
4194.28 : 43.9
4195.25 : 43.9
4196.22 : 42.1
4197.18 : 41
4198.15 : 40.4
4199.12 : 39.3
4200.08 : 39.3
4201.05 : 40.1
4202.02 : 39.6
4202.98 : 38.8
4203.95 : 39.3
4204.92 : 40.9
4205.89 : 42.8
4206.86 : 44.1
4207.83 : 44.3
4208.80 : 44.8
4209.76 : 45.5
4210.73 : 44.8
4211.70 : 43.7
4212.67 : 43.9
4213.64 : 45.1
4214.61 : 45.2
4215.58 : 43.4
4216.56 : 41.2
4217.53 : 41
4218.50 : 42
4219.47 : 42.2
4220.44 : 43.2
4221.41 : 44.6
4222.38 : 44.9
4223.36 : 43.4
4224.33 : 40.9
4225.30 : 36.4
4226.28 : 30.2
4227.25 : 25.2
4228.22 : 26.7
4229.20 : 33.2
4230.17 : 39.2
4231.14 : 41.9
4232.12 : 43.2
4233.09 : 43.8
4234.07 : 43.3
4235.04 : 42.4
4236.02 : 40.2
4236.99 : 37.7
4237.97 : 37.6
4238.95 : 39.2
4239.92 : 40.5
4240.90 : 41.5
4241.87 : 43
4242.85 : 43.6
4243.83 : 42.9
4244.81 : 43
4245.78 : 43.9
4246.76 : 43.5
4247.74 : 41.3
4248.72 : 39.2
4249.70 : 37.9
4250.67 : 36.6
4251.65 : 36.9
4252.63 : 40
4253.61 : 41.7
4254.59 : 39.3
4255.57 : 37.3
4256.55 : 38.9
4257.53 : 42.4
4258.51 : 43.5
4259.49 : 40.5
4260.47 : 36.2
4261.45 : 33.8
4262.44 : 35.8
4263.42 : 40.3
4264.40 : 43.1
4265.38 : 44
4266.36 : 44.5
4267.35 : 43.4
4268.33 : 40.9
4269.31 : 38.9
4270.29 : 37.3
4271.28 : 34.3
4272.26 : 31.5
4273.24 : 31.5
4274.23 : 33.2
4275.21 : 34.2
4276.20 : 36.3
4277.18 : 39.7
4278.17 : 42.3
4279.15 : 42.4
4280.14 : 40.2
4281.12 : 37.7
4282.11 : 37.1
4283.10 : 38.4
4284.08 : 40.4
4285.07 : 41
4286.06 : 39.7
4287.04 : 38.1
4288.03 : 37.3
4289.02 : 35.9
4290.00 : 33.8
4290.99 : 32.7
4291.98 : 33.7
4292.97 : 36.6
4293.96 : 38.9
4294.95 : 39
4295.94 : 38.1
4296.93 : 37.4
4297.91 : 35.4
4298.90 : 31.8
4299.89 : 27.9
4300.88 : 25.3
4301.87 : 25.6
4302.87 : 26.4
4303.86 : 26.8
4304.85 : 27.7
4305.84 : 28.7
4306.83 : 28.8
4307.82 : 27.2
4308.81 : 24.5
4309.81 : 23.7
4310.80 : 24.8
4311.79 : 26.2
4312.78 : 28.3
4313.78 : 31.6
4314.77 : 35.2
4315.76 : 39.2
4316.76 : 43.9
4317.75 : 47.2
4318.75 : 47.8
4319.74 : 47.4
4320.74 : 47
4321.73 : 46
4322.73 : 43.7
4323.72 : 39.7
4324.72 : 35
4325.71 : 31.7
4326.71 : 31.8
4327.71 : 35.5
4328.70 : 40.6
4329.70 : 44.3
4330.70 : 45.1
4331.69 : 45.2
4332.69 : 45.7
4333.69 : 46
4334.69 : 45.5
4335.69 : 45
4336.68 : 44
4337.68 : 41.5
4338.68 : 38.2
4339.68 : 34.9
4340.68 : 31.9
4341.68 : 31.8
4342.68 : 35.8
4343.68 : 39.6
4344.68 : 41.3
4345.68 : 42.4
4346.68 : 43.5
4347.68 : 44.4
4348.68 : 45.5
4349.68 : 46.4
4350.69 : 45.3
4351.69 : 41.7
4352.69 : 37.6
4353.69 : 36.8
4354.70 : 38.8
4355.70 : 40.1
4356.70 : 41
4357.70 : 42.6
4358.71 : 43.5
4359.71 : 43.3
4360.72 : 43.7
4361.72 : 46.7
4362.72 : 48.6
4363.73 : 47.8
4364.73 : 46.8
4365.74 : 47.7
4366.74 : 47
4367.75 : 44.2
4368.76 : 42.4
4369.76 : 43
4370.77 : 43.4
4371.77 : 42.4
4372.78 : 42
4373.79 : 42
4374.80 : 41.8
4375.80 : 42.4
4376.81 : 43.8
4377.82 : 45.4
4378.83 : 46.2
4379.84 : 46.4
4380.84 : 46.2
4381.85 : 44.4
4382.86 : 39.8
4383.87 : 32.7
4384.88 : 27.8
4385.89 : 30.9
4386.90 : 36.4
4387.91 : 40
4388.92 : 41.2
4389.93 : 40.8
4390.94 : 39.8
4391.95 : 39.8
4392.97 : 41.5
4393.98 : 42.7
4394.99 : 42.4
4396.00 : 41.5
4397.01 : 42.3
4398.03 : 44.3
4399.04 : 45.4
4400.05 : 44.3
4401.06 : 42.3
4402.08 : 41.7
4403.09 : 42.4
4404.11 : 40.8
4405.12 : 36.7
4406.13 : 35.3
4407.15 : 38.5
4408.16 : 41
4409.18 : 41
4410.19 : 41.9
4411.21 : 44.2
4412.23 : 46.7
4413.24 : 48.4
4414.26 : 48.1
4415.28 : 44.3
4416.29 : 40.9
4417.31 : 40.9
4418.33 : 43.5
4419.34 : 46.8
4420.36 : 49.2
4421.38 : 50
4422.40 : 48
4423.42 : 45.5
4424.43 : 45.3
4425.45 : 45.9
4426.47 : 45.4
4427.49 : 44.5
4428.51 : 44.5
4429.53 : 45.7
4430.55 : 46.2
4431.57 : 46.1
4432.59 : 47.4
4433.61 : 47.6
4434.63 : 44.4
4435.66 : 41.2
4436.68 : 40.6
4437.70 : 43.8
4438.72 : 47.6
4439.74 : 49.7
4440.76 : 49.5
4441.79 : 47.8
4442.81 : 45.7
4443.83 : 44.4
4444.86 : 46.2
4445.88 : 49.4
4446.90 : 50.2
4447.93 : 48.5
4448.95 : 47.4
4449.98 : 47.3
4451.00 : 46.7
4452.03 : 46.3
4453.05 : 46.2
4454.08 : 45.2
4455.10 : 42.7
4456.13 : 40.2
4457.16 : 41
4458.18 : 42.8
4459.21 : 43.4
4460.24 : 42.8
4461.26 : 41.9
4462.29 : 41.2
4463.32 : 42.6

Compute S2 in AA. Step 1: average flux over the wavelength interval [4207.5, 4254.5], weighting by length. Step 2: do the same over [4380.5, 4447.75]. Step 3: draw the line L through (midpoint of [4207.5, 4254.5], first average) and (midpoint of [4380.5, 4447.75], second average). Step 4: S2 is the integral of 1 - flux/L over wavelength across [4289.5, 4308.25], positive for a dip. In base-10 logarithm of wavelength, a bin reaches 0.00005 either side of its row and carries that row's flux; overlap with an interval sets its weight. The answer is 4.5 AA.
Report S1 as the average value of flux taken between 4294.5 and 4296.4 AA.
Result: 38.5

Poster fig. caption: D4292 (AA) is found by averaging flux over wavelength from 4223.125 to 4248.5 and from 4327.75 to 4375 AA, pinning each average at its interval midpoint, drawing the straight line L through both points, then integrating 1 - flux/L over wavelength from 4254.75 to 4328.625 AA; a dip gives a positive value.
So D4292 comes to 8.31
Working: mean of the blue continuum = 39.5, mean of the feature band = 36.3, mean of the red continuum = 42.5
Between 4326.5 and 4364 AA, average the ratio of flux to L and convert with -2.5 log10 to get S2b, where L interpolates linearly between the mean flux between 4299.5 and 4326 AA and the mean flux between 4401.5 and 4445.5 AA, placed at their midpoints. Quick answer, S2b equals -0.135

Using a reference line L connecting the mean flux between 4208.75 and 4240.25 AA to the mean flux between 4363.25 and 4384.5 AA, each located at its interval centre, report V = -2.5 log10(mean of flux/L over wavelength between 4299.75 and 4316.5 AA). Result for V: 0.43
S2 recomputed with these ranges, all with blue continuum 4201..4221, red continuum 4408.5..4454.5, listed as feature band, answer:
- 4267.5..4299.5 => 4.88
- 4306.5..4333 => 4.19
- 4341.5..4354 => 0.97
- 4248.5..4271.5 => 2.08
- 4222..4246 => 2.02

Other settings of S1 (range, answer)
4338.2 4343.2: 34.5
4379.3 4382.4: 45.7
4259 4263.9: 37.3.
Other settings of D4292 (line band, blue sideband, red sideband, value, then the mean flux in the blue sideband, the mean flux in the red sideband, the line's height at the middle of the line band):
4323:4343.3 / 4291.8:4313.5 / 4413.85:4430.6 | -3.29 AA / 30.1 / 45.5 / 34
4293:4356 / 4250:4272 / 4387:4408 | 4.48 AA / 39.4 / 41.1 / 40.2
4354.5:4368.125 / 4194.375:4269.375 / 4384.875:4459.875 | -0.54 AA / 40.7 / 43.8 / 42.8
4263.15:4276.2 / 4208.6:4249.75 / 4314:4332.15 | 0.94 AA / 40.9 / 41.3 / 41.1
